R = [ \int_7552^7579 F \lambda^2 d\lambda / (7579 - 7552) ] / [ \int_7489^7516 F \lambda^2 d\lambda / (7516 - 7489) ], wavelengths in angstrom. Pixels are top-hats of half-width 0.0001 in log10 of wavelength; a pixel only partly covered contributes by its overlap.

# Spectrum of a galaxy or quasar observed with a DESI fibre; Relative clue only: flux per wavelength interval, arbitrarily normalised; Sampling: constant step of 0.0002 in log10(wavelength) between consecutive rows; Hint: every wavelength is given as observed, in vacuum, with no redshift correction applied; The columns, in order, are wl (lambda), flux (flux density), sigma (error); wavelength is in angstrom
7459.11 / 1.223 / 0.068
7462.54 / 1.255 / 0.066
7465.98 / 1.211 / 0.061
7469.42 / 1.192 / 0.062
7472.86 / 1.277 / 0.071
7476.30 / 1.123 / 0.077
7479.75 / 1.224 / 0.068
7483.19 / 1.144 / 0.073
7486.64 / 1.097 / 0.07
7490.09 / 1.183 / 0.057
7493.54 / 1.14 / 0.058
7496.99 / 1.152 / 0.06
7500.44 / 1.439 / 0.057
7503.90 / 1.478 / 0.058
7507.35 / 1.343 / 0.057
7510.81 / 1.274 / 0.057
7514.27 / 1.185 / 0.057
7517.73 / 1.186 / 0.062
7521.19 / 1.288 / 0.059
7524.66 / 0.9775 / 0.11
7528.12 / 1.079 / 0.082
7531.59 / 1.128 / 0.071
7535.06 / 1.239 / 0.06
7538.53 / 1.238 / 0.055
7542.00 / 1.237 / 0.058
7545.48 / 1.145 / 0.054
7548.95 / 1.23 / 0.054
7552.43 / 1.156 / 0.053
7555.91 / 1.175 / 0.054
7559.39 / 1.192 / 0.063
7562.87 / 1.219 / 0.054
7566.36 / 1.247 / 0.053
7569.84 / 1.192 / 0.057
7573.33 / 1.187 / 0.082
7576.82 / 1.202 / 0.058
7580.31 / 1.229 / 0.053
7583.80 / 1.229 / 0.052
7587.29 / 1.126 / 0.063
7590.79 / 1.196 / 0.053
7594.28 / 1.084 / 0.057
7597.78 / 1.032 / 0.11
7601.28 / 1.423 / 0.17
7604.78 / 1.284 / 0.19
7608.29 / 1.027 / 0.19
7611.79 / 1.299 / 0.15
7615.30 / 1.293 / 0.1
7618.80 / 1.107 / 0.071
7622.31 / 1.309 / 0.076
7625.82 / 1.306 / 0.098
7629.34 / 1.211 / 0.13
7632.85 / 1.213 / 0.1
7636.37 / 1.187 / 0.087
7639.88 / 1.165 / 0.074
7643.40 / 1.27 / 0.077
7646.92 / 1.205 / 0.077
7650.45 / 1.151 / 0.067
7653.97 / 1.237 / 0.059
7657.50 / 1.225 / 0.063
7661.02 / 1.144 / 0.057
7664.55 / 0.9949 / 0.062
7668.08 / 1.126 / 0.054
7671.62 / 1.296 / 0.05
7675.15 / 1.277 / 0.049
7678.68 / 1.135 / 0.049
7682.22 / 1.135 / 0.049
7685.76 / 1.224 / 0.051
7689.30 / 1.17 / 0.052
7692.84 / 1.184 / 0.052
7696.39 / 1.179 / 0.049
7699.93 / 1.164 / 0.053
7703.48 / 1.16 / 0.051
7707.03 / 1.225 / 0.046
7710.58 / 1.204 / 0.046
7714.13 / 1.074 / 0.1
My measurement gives 0.95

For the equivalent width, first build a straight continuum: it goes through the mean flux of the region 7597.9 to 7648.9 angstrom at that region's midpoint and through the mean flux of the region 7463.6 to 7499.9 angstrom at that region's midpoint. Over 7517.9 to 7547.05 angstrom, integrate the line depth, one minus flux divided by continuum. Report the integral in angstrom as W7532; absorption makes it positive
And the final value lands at 0.8 angstrom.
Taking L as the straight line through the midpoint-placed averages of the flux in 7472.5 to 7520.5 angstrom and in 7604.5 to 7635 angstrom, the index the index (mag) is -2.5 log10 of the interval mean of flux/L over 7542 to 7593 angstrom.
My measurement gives 0.03 mag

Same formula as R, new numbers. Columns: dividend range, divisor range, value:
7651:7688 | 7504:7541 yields 1.01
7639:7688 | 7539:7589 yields 1.01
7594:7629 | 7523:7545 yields 1.08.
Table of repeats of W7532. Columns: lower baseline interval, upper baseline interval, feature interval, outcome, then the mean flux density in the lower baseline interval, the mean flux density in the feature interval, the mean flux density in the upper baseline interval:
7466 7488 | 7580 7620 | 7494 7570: -2.0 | 1.18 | 1.22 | 1.19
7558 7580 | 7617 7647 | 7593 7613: 0.4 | 1.21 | 1.19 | 1.22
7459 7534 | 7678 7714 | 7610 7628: -1.1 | 1.21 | 1.26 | 1.17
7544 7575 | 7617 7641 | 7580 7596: 0.5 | 1.19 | 1.17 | 1.22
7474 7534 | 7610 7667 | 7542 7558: 0.3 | 1.2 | 1.18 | 1.21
